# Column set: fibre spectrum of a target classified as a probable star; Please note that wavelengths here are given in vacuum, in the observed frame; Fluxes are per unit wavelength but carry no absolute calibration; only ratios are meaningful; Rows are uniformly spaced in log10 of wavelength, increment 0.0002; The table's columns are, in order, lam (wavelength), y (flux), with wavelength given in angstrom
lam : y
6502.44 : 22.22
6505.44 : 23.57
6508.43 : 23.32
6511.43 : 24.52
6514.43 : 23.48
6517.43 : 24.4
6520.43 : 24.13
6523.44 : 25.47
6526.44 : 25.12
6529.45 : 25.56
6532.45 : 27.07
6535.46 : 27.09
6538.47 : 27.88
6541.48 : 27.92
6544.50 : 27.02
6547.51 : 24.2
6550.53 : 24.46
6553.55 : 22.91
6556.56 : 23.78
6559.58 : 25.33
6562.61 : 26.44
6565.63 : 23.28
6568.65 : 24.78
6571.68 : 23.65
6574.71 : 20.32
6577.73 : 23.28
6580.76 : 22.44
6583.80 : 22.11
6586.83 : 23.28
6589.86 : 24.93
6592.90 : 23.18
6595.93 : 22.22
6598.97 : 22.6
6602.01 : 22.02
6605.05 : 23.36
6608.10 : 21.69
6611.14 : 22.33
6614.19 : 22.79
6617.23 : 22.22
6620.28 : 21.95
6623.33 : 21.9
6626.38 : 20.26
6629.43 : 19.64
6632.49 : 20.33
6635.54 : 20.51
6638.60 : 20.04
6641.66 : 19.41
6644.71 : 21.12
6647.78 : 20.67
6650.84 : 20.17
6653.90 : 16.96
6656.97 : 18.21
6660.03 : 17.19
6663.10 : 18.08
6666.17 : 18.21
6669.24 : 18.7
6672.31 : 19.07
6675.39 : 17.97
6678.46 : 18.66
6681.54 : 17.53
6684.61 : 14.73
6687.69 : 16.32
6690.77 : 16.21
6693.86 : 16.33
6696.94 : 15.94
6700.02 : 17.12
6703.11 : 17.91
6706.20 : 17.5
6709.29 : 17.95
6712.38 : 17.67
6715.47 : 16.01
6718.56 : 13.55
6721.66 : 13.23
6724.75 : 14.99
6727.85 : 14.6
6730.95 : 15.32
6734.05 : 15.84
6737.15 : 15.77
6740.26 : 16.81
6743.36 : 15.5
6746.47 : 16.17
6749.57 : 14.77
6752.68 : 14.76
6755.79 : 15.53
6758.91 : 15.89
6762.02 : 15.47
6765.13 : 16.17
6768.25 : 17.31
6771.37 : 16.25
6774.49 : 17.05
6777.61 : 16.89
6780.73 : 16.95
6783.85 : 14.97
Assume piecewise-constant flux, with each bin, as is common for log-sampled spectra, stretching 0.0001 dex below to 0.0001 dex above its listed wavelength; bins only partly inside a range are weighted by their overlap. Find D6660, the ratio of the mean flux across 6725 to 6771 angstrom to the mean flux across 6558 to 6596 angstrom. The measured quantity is 0.67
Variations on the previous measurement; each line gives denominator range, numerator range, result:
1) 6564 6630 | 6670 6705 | 0.76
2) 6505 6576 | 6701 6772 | 0.64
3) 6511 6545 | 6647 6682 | 0.71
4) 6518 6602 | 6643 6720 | 0.72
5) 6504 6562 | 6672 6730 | 0.65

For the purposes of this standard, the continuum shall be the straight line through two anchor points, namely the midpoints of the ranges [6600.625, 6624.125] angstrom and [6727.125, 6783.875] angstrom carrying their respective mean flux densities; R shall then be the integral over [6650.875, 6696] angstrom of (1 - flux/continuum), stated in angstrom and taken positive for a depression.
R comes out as 4.8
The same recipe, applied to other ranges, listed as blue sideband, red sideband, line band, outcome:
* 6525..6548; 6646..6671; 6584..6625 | -1.0 angstrom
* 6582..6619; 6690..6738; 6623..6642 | 0.5 angstrom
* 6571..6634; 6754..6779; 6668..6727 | 6.7 angstrom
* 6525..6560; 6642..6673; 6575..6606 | 0.0 angstrom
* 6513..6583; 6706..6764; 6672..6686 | 0.7 angstrom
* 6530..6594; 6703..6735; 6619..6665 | 0.8 angstrom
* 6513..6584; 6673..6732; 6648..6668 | 0.5 angstrom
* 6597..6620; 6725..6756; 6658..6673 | 0.9 angstrom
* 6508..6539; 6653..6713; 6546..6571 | -0.9 angstrom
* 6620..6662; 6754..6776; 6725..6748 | 1.8 angstrom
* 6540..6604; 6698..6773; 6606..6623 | -0.4 angstrom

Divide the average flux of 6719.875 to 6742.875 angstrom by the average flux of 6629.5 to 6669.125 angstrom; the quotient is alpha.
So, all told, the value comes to 0.79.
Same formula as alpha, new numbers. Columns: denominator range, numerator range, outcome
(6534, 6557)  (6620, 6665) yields 0.76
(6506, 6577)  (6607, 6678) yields 0.80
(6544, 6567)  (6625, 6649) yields 0.82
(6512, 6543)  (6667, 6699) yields 0.67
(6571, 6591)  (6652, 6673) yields 0.79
